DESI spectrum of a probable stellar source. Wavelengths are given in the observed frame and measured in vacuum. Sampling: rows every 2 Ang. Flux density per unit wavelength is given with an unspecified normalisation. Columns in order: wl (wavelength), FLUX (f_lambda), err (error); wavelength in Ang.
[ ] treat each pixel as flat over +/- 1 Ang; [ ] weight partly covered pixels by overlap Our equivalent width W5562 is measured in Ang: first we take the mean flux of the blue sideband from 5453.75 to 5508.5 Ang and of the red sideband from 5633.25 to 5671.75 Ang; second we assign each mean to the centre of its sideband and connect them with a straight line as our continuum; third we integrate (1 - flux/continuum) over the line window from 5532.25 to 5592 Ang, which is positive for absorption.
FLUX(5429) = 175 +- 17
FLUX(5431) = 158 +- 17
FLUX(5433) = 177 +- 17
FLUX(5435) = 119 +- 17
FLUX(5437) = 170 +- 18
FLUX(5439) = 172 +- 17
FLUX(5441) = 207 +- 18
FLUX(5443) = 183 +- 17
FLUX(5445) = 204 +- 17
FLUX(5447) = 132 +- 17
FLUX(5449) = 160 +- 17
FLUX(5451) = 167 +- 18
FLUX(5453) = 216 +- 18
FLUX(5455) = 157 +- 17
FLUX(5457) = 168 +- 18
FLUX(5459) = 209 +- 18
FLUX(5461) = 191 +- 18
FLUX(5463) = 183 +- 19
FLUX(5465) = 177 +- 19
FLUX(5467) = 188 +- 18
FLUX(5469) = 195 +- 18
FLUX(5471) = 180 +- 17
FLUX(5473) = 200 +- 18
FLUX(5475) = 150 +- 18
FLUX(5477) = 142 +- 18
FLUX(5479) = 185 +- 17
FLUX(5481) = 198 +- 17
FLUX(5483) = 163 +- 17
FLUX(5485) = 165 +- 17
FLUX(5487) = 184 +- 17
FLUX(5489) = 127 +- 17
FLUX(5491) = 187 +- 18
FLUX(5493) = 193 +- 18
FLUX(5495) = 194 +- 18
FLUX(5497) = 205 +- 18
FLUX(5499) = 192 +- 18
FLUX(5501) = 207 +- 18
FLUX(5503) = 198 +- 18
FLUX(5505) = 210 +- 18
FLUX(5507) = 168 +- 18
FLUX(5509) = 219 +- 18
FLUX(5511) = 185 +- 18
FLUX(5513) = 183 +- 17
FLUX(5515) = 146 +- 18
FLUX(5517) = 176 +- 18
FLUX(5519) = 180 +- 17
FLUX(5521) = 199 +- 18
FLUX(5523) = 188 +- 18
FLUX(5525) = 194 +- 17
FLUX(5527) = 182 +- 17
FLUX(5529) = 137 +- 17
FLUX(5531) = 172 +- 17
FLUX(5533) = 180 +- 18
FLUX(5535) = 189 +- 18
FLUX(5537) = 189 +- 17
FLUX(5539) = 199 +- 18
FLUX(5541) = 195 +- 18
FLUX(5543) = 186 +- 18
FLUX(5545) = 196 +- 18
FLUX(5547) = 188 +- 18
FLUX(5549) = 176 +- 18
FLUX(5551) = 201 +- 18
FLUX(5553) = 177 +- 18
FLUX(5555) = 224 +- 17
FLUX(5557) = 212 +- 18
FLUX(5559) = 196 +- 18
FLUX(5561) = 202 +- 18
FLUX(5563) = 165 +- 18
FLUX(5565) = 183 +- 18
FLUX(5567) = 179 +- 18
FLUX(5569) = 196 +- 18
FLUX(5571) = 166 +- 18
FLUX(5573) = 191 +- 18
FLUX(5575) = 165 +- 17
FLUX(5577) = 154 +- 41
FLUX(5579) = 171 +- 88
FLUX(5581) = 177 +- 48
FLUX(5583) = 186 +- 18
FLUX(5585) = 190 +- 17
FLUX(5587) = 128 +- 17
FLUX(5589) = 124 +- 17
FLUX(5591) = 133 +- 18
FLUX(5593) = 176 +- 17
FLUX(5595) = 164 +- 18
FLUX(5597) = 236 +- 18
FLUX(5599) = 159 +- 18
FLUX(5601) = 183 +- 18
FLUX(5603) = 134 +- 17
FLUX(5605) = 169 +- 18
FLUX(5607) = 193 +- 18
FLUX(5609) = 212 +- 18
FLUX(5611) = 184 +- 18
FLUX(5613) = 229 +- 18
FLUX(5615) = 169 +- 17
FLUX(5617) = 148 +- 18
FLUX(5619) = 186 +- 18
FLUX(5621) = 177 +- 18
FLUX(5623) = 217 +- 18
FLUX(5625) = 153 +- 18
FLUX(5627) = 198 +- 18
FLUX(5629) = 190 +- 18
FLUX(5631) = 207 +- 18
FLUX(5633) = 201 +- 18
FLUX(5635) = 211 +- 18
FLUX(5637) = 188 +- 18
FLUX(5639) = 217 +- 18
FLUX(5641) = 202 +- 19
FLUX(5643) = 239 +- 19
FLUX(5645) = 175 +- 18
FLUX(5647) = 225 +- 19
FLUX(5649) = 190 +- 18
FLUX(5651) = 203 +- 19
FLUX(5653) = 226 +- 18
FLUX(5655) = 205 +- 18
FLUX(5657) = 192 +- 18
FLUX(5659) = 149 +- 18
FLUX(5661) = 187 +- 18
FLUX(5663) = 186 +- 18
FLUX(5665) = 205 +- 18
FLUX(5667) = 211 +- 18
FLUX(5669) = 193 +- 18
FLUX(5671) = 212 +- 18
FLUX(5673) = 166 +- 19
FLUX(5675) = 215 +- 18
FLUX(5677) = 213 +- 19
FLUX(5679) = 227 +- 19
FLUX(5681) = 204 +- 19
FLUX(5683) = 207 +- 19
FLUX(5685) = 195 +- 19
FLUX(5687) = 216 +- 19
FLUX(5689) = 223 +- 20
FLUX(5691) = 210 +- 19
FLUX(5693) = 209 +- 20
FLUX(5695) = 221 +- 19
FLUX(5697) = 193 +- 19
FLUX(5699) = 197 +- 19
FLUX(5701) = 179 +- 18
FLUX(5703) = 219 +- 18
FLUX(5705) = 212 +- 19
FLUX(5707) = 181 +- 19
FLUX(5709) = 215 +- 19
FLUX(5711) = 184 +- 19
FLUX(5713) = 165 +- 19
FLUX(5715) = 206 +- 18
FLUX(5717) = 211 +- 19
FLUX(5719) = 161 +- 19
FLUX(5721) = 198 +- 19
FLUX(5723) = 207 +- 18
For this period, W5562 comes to 3.26 Ang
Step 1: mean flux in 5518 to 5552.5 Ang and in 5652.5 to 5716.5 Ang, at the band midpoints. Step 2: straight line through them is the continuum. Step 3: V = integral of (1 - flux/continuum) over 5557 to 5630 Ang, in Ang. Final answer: 5.1 Ang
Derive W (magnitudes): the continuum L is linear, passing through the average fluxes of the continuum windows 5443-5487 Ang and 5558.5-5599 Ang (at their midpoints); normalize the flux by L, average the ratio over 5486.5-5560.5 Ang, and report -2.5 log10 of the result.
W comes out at -0.07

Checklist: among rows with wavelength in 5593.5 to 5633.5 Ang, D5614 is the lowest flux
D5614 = 134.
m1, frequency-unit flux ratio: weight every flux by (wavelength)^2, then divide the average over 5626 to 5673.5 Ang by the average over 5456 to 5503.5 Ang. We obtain 1.2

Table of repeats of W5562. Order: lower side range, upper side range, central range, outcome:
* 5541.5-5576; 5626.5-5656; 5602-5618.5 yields 1.6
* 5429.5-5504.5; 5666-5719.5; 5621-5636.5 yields 0.0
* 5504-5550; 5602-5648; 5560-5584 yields 1.3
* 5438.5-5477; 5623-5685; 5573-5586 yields 1.2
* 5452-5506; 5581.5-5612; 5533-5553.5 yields -1.4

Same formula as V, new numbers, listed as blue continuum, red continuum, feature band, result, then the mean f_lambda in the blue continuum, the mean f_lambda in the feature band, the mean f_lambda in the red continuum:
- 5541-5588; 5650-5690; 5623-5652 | -0.7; 183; 201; 202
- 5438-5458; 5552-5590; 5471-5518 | -1.2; 177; 182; 178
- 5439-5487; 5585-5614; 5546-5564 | -1.8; 179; 193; 174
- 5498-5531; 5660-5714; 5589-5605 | 2.2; 185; 166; 202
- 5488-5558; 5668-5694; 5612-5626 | 1.2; 187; 183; 207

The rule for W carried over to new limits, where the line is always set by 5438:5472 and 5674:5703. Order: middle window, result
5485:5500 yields 0.024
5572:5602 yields 0.164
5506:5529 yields 0.042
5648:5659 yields 0.032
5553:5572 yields 0.018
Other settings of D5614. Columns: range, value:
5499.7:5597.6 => 124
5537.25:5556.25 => 176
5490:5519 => 146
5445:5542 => 127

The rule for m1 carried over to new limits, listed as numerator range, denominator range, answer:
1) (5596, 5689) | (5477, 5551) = 1.12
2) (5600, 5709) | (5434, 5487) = 1.20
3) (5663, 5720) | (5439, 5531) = 1.20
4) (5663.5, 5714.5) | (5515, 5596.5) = 1.18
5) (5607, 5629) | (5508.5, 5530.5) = 1.08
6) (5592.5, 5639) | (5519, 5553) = 1.04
